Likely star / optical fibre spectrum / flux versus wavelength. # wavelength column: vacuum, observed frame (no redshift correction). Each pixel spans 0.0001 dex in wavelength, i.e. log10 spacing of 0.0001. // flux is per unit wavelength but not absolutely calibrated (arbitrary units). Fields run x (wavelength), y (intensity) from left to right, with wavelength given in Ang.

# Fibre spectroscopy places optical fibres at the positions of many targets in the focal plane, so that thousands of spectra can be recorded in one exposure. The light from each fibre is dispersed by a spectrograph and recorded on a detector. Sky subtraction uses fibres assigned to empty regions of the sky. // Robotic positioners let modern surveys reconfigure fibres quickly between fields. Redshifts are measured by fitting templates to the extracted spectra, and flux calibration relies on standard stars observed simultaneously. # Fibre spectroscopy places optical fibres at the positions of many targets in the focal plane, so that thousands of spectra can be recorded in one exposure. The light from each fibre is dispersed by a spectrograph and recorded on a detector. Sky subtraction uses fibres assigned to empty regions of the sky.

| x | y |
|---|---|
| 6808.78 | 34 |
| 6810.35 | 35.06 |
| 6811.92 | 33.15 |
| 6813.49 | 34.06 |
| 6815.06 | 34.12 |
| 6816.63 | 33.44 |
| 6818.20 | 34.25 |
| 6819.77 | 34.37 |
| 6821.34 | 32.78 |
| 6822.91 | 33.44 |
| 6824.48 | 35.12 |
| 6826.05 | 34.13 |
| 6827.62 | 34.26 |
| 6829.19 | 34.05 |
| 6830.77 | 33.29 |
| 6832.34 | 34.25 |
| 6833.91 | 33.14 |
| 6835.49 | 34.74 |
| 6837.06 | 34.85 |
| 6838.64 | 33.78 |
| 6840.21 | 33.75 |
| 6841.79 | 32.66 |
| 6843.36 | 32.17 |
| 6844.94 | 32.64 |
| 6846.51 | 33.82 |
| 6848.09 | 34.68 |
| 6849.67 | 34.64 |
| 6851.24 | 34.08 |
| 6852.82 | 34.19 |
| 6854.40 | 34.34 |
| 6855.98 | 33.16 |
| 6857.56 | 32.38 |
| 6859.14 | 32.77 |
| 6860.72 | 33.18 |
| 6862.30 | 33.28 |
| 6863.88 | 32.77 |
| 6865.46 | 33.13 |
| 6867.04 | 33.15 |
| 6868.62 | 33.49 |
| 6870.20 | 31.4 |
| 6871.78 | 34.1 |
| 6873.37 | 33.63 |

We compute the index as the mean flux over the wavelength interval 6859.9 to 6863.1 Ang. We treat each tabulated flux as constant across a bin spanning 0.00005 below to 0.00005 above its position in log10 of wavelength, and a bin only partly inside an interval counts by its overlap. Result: 33.2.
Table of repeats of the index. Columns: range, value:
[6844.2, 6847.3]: 33.3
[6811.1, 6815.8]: 33.8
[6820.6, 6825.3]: 33.8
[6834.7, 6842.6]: 34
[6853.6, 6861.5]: 33.1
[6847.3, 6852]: 34.5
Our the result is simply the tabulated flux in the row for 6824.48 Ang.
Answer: 35.12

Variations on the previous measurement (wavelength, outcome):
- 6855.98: 33.16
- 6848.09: 34.68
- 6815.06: 34.12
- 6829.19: 34.05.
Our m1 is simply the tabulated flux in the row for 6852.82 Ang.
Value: 34.19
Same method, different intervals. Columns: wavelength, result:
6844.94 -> 32.64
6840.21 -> 33.75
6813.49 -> 34.06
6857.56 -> 32.38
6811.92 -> 33.15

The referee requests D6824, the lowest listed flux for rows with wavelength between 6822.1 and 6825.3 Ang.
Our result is 33.44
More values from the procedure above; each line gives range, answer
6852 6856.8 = 33.16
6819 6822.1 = 32.78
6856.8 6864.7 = 32.38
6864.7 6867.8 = 33.13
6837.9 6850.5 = 32.17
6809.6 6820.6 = 33.15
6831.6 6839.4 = 33.14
